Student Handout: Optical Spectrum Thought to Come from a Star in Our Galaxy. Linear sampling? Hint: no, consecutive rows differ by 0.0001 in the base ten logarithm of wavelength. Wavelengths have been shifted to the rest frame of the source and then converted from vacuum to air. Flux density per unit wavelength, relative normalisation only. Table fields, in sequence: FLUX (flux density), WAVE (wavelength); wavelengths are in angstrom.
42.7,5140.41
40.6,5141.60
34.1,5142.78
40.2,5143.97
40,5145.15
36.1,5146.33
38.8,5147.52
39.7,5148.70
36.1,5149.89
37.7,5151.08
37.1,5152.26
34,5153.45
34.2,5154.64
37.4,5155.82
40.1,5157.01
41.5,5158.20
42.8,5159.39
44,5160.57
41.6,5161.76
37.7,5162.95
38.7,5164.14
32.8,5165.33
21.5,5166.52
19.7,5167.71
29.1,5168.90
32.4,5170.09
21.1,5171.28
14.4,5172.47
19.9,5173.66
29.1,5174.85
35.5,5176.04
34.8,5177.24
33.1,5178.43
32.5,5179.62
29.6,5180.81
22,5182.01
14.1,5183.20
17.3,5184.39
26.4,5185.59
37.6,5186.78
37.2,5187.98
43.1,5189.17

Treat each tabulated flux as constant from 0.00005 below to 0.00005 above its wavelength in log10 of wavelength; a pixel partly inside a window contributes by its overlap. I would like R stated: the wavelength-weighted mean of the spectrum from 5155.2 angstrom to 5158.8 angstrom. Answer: 39.6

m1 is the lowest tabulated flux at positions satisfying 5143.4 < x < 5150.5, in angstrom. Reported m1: 36.1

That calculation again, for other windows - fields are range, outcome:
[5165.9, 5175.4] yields 14.4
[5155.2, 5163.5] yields 37.4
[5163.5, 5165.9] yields 32.8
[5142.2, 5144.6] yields 34.1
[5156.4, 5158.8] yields 40.1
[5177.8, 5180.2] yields 32.5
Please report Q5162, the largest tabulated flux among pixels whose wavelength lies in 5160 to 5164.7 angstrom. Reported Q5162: 44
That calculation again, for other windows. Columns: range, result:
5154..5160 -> 42.8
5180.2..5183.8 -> 29.6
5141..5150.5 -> 40.6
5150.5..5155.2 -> 37.7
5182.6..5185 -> 17.3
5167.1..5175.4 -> 32.4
